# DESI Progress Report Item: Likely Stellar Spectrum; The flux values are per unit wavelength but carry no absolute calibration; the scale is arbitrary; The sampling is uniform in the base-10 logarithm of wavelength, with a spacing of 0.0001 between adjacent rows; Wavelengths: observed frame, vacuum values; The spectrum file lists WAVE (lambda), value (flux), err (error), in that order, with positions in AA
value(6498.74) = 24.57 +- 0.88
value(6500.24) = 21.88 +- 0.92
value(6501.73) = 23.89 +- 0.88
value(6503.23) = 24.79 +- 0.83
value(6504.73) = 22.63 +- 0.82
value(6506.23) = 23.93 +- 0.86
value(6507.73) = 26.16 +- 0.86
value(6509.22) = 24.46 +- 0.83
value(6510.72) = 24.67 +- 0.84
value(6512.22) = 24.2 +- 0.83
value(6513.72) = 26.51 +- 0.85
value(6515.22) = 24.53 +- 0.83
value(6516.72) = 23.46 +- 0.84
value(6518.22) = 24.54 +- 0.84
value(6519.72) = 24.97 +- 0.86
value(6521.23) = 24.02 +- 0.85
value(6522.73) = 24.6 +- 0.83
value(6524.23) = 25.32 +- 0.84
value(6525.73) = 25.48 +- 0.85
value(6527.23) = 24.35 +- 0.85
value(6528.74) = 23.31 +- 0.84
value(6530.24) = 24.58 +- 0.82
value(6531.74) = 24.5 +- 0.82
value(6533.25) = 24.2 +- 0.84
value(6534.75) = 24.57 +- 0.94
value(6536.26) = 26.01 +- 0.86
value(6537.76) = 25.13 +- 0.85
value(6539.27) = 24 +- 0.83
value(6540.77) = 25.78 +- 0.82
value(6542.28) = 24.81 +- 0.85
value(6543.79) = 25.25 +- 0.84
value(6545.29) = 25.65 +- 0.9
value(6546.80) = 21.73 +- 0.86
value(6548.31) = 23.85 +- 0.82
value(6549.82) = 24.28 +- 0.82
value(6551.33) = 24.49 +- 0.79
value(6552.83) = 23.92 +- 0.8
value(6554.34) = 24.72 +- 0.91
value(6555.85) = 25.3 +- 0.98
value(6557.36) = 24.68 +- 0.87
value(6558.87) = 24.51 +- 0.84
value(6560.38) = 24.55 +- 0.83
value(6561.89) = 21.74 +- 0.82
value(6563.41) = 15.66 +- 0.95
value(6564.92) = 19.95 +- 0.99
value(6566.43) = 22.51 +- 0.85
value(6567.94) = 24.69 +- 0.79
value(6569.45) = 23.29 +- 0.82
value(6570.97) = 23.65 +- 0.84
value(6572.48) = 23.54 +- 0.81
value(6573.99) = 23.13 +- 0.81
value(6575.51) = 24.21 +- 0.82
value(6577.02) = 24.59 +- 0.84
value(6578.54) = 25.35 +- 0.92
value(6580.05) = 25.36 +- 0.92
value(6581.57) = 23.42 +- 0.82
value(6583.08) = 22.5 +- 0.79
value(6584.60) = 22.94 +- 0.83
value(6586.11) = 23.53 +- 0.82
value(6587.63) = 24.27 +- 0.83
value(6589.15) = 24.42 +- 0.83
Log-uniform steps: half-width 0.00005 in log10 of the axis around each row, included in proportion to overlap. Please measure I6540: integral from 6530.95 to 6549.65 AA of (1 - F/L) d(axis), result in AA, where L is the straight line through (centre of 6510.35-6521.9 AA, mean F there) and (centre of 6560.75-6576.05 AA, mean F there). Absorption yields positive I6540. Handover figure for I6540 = -0.9 AA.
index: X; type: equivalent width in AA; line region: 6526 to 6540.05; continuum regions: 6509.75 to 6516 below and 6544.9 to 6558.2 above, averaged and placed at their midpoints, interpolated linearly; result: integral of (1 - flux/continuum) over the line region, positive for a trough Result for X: 0.0 AA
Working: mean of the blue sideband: 24.9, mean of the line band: 24.6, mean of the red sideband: 24.3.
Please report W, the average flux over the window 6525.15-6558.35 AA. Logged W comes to 24.6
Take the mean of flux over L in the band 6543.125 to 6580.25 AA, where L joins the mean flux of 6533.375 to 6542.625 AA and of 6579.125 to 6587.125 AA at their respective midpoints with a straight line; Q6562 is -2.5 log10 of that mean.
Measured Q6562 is 0.03 mag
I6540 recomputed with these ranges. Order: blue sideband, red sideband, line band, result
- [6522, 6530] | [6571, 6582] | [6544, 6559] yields 0.05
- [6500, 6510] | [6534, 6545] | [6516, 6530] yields 0.09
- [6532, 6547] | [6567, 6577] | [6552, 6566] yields 0.83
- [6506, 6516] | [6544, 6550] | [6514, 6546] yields -0.40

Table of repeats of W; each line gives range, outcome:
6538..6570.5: 23.6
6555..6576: 22.9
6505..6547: 24.7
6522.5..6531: 24.6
